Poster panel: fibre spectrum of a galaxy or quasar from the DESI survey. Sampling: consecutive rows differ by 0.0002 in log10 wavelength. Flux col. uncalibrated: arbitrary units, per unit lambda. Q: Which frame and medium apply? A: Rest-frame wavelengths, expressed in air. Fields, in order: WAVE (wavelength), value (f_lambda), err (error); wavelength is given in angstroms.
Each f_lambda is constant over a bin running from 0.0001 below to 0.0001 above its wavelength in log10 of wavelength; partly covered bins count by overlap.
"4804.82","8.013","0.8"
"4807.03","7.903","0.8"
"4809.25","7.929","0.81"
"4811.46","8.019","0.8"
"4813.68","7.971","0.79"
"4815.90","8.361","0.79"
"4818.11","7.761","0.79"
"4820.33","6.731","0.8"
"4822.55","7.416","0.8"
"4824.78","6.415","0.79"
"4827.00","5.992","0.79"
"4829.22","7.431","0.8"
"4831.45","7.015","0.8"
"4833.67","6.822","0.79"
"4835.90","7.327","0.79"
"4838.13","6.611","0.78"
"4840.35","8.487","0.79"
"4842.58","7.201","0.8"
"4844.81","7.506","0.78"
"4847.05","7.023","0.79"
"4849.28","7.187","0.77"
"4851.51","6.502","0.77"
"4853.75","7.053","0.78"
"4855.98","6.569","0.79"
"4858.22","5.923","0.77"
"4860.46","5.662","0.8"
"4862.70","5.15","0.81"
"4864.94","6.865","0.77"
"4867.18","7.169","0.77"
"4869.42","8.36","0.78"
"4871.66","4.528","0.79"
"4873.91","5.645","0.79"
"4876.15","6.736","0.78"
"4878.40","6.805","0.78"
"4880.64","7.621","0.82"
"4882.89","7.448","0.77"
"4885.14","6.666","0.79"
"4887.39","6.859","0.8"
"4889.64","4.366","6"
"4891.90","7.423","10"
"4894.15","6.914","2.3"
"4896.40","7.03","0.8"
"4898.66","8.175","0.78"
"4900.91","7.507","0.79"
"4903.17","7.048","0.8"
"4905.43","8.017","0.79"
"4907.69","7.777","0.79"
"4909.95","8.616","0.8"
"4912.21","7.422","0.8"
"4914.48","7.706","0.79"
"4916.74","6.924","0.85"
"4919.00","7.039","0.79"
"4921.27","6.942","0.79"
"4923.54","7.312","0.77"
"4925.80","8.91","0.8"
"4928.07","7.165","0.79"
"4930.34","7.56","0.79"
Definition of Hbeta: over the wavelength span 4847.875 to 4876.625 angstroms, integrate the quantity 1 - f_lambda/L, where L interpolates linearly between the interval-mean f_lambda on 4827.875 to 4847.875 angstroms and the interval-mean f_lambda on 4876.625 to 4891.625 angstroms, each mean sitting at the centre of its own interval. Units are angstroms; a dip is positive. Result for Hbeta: 2.2 angstroms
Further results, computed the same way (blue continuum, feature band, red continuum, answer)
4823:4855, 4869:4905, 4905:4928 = 2.9 angstroms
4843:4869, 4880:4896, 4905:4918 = 1.2 angstroms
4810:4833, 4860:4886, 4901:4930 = 3.1 angstroms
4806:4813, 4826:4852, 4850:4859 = -0.3 angstroms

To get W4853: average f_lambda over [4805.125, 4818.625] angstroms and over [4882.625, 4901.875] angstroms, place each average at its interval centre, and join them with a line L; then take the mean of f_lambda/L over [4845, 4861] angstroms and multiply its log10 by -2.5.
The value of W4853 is 0.12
